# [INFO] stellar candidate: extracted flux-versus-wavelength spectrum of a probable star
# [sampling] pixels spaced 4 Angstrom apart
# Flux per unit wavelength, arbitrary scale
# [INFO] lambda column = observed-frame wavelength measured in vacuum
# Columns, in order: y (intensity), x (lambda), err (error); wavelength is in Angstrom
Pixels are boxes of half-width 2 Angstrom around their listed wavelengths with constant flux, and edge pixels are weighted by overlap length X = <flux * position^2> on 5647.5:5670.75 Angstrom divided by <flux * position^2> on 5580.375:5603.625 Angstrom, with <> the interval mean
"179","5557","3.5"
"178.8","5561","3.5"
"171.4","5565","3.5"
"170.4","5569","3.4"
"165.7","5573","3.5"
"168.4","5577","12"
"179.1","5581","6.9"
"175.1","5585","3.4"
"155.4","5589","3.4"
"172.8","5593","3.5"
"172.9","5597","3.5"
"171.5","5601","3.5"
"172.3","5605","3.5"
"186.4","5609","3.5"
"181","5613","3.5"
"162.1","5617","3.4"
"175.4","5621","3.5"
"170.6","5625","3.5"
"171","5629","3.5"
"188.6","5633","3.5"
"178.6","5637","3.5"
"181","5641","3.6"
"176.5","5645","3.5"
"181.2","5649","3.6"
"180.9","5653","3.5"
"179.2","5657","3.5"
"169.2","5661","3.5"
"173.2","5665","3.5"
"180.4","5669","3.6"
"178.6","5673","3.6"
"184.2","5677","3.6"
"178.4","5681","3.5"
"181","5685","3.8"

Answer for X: 1.1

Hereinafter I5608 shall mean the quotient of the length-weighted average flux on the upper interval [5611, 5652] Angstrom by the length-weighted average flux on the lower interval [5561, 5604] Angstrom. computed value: 1.0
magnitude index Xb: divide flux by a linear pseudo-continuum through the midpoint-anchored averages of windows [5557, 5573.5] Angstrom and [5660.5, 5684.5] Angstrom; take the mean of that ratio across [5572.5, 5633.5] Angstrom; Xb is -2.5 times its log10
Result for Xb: 0.01 mag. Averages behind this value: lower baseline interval 173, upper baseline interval 178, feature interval 173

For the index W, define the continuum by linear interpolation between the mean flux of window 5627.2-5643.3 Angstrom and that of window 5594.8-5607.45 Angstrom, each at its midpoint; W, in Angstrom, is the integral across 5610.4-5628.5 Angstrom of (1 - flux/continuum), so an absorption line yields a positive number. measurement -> 0.4 Angstrom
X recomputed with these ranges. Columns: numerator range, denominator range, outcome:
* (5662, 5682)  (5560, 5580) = 1.08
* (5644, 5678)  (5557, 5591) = 1.07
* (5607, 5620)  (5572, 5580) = 1.06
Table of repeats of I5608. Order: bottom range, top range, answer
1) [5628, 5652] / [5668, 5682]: 1.00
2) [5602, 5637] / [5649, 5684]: 1.01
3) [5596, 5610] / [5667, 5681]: 1.03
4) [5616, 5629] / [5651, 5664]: 1.04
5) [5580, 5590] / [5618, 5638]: 1.03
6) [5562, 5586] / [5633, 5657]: 1.05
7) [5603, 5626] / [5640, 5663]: 1.02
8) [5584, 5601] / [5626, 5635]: 1.06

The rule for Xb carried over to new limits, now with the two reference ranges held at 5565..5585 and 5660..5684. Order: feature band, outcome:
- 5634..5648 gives -0.02 mag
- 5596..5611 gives -0.02 mag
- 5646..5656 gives -0.02 mag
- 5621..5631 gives 0.02 mag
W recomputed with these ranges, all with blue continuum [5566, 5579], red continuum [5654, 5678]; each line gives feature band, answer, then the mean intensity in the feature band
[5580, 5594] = 0.0 Angstrom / 170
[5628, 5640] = -0.4 Angstrom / 180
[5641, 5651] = -0.2 Angstrom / 179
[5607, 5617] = -0.4 Angstrom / 179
